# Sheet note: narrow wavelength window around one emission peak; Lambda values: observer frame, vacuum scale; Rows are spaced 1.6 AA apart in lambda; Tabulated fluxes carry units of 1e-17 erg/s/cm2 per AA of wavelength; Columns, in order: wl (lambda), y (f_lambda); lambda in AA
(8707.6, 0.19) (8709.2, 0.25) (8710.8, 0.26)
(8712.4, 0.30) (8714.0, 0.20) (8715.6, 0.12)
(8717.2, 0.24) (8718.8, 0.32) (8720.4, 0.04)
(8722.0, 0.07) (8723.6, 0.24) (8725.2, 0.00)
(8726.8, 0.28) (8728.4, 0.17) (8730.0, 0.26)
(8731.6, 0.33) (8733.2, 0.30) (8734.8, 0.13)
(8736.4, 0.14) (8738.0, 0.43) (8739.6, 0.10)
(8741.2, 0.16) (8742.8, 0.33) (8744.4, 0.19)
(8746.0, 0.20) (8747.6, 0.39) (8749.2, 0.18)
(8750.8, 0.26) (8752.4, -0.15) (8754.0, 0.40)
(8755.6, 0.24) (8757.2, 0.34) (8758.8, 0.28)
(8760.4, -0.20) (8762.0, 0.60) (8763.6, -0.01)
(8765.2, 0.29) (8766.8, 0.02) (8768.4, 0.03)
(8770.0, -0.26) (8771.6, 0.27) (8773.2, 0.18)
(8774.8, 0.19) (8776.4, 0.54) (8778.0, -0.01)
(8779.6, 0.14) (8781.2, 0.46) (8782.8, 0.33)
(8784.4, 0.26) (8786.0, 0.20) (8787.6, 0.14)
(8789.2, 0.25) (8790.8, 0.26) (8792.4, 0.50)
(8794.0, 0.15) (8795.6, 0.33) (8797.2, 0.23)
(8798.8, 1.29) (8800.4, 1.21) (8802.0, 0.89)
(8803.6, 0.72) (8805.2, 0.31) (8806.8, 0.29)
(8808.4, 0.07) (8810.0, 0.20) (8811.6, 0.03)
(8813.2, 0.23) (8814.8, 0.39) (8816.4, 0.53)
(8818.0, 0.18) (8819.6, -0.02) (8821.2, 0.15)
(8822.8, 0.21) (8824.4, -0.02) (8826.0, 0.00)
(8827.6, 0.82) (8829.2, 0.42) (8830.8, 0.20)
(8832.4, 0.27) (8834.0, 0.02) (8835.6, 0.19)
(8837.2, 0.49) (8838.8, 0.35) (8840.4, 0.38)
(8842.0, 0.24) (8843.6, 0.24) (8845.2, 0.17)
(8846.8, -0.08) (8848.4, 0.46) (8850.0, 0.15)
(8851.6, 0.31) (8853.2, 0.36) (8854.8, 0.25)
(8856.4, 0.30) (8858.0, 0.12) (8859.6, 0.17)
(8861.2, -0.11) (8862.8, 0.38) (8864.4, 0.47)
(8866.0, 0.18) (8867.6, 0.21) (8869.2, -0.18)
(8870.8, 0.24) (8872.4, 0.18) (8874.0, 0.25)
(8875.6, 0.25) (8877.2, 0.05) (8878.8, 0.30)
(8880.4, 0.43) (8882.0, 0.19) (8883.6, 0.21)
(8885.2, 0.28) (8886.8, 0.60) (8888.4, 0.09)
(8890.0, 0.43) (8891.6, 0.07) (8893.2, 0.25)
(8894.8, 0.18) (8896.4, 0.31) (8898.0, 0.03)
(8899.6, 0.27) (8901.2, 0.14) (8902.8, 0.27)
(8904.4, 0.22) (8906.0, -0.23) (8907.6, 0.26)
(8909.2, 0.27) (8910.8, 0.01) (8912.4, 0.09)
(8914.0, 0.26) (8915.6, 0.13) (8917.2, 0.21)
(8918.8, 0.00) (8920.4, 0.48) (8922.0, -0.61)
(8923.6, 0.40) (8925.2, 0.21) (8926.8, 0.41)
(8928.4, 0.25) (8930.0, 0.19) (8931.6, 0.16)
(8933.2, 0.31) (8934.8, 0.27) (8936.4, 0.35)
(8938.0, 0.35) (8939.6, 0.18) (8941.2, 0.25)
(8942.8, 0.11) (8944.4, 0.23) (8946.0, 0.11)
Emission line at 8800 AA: H-beta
